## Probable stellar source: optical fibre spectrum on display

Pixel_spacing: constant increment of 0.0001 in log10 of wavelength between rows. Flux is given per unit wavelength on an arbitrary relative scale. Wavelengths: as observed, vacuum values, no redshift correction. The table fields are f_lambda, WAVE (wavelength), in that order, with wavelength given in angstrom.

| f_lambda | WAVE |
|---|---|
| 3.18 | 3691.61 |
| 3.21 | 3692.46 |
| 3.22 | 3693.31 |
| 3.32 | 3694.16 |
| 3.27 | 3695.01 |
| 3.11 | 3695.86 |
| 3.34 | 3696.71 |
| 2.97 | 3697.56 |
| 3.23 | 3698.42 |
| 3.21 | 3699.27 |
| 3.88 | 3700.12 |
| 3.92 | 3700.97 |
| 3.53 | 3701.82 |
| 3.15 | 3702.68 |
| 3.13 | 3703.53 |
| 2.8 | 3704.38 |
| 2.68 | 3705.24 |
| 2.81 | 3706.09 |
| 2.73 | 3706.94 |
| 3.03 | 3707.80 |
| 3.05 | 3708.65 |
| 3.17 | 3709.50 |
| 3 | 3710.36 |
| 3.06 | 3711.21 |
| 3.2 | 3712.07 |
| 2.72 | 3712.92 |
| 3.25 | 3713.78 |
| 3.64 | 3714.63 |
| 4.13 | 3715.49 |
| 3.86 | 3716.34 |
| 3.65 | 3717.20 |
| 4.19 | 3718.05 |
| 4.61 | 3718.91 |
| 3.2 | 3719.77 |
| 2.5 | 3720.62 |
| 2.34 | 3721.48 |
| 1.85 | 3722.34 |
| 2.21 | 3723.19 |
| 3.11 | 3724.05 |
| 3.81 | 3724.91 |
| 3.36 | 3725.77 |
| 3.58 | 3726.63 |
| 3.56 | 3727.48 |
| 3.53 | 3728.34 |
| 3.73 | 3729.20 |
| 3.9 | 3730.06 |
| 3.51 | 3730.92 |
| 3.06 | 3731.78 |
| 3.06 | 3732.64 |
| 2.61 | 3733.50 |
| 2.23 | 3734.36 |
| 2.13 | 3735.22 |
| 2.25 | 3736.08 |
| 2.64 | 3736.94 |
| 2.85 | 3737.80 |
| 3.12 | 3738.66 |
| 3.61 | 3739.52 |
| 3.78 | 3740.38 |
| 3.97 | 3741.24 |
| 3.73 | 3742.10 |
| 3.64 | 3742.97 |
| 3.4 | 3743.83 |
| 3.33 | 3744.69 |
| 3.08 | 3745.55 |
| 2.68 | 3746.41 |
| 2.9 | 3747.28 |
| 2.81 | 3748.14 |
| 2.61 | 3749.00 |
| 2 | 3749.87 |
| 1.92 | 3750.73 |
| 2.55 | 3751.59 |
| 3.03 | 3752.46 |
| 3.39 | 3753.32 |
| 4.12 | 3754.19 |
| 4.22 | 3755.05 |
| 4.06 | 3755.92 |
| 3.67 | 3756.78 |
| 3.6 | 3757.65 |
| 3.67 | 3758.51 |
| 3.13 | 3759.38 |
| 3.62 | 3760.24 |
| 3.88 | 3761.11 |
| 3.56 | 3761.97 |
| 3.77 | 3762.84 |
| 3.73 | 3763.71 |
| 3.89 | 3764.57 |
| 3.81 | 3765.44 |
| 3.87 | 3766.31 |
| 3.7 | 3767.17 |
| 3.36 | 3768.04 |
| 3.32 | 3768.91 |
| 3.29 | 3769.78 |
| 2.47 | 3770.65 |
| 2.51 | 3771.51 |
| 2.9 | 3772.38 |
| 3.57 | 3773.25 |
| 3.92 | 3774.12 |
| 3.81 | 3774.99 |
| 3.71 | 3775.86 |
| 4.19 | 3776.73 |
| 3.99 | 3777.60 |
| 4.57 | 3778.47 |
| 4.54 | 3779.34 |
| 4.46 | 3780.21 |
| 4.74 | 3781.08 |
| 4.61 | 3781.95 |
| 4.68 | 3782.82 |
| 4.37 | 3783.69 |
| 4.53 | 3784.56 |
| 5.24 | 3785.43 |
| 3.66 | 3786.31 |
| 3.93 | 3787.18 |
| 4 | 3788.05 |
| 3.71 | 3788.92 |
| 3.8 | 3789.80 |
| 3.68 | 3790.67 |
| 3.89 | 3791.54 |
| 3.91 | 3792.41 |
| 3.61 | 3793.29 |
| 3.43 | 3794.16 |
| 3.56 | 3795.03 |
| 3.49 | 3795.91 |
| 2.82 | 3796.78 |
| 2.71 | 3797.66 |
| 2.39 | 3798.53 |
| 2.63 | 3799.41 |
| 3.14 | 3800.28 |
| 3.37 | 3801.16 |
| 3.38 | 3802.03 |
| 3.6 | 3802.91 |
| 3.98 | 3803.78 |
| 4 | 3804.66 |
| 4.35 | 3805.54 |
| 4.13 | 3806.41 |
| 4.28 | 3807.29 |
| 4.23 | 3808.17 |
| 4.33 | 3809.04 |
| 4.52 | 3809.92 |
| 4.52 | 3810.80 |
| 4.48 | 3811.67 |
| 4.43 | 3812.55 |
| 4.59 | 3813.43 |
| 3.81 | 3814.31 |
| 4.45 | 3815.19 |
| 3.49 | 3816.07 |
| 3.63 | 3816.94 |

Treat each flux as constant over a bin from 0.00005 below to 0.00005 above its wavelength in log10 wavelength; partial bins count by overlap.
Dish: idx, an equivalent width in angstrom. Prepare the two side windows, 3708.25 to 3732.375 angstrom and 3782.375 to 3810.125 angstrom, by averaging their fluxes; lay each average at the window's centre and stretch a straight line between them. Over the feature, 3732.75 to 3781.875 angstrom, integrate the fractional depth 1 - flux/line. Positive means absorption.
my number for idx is 2.10 angstrom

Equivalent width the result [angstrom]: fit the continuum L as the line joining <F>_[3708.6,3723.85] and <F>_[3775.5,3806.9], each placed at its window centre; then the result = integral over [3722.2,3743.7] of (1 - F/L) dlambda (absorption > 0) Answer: 1.1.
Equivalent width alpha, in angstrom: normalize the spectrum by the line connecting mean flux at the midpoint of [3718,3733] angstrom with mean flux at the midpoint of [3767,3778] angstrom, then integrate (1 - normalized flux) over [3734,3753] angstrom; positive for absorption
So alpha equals 2.3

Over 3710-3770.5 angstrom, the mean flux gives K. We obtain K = 3.28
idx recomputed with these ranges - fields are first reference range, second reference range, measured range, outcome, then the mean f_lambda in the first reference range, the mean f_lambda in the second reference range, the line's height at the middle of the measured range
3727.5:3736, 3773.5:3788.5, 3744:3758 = 1.7 angstrom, 3.07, 4.28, 3.54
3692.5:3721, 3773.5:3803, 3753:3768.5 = -0.4 angstrom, 3.29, 3.83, 3.64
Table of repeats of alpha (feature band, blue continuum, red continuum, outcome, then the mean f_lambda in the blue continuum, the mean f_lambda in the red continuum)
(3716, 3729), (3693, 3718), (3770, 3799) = 0.3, 3.26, 3.79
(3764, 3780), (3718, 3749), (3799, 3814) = -0.2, 3.14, 4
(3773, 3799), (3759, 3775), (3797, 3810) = -2.7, 3.47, 3.63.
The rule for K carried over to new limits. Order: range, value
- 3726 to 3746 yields 3.23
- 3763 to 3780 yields 3.65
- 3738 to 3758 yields 3.26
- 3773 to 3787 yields 4.29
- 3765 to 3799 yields 3.76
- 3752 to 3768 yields 3.7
